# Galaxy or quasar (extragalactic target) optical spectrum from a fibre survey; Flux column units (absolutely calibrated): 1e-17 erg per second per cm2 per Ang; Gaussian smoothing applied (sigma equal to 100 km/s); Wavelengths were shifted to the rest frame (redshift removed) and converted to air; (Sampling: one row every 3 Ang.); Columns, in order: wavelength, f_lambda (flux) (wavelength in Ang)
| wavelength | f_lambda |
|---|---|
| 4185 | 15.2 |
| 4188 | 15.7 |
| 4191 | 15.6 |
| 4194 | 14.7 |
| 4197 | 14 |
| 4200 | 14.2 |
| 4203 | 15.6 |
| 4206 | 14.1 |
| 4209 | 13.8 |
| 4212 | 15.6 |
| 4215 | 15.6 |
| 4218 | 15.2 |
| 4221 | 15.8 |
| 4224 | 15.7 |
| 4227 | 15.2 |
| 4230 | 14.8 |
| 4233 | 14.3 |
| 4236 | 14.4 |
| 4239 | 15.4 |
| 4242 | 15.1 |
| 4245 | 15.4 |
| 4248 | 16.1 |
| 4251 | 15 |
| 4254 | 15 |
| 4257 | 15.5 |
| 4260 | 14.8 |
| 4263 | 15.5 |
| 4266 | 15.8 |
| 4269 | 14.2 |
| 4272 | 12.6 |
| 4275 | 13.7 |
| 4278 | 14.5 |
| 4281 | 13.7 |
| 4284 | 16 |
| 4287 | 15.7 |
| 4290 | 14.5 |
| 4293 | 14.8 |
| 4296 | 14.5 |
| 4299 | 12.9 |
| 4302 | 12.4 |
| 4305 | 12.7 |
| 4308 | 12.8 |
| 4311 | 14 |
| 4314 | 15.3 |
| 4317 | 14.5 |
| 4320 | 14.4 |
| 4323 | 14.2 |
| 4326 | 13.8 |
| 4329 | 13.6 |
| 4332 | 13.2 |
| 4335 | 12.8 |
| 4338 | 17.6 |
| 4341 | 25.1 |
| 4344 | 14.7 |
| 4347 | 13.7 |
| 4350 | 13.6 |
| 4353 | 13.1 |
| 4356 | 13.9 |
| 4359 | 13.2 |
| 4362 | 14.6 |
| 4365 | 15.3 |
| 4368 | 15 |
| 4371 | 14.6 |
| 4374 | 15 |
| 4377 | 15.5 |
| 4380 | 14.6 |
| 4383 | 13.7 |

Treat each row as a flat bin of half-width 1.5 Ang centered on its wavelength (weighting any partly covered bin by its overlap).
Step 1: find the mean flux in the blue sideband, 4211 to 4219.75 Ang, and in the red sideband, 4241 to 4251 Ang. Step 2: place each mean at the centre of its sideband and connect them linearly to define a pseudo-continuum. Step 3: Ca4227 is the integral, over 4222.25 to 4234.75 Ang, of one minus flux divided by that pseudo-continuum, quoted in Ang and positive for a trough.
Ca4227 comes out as 0.4 Ang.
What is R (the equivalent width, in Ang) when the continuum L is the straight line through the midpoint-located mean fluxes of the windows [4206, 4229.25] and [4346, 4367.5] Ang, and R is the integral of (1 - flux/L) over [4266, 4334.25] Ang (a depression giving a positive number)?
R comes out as 2.06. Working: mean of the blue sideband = 15.2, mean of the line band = 14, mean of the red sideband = 14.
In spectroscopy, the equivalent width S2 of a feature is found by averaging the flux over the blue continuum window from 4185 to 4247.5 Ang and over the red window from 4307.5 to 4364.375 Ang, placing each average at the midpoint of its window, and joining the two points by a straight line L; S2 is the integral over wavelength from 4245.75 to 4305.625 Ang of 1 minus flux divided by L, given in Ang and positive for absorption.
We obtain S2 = 1.31 Ang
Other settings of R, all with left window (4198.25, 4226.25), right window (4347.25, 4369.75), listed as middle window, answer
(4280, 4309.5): 1.03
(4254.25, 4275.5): 0.09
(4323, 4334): 0.53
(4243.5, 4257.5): -0.56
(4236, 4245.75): -0.19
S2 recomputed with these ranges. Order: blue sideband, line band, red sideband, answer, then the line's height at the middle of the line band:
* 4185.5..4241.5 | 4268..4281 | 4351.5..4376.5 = 0.90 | 14.7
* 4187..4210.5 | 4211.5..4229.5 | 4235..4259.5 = -0.65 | 14.9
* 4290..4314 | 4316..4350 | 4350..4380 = -2.78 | 14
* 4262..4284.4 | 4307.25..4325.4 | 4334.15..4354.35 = 1.29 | 15.3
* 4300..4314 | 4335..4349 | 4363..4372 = -2.83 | 14.2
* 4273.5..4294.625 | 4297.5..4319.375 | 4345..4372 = 1.44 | 14.5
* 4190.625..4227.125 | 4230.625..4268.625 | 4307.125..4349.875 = -0.45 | 15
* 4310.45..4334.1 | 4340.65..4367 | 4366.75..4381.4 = -0.38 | 14.6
